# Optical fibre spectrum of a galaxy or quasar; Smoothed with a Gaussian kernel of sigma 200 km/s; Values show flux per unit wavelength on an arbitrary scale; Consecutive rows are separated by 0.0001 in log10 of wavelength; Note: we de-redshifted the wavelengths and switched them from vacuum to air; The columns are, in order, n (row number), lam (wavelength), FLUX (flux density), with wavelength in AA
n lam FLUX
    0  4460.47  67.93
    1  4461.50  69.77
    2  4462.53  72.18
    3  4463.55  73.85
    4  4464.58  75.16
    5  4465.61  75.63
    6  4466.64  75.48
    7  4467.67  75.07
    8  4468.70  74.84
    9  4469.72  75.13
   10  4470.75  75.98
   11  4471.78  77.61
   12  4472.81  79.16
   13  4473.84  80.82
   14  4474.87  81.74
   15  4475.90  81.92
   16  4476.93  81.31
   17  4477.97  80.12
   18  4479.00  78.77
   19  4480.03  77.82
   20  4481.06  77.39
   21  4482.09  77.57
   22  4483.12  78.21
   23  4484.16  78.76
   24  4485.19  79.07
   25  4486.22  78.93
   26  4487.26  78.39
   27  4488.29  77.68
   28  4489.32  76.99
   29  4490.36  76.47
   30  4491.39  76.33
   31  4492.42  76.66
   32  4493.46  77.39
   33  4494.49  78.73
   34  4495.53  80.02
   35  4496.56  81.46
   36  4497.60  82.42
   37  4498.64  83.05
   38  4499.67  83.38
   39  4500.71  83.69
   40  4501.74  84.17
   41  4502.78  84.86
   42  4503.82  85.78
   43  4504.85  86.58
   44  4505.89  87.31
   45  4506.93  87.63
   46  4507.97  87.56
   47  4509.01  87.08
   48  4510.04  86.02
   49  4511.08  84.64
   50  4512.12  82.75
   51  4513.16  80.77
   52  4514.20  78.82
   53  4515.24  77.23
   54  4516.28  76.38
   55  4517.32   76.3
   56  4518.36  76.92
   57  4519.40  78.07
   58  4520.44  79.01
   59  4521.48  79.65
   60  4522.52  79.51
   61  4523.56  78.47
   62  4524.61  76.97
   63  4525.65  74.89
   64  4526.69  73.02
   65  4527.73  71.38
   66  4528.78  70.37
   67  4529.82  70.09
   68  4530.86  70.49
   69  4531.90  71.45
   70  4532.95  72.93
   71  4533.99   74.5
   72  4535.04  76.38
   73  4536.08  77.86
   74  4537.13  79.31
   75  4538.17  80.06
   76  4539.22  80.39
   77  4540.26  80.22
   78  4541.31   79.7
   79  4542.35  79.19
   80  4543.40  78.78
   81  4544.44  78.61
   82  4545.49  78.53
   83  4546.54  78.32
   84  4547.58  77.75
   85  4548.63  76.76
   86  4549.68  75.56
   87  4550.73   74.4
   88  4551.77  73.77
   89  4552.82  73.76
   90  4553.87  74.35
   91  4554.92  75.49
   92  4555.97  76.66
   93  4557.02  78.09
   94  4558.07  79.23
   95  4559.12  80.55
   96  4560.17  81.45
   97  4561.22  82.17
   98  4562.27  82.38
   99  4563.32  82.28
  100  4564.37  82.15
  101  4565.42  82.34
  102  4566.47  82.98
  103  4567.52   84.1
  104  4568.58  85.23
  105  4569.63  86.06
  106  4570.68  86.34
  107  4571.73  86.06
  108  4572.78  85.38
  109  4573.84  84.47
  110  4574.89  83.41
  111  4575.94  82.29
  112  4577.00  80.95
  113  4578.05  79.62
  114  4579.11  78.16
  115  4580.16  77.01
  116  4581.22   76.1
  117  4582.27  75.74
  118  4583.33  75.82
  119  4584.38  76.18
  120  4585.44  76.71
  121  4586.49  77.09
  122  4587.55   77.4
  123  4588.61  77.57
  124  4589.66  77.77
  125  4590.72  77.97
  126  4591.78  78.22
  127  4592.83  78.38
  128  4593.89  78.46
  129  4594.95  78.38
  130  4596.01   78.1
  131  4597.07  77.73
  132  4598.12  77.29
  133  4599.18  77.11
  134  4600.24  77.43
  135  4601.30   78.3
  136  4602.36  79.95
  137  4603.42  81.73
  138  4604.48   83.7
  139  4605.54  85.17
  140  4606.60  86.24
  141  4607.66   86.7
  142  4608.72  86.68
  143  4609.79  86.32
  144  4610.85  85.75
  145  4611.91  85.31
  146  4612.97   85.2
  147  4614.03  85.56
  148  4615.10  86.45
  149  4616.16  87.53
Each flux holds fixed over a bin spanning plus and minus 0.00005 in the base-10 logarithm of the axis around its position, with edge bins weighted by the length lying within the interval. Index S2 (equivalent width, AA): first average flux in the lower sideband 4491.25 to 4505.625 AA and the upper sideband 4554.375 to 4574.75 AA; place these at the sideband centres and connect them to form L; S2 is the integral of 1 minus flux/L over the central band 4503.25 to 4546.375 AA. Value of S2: 1.74 AA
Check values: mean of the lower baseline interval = 82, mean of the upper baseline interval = 82.3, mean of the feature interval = 78.8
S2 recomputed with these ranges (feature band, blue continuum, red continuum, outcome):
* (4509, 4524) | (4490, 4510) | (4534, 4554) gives 0.2 AA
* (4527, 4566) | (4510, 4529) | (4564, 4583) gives 1.3 AA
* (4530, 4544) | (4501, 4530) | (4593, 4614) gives 0.7 AA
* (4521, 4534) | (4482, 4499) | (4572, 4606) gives 0.8 AA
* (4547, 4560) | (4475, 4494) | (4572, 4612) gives 0.5 AA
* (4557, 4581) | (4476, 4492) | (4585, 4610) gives -0.8 AA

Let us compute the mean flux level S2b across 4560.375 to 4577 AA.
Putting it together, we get 83.7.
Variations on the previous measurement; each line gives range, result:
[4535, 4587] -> 79.6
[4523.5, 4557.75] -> 76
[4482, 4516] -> 81.4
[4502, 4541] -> 79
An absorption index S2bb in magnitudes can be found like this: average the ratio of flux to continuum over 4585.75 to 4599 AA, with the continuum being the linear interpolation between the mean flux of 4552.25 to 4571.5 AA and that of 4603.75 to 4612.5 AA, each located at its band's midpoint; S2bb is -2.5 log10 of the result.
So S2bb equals 0.083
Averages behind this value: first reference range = 80.9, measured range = 77.9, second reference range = 85.6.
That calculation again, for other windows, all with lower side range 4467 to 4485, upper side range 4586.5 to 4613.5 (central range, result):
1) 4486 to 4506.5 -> -0.03 mag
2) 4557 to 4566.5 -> -0.02 mag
